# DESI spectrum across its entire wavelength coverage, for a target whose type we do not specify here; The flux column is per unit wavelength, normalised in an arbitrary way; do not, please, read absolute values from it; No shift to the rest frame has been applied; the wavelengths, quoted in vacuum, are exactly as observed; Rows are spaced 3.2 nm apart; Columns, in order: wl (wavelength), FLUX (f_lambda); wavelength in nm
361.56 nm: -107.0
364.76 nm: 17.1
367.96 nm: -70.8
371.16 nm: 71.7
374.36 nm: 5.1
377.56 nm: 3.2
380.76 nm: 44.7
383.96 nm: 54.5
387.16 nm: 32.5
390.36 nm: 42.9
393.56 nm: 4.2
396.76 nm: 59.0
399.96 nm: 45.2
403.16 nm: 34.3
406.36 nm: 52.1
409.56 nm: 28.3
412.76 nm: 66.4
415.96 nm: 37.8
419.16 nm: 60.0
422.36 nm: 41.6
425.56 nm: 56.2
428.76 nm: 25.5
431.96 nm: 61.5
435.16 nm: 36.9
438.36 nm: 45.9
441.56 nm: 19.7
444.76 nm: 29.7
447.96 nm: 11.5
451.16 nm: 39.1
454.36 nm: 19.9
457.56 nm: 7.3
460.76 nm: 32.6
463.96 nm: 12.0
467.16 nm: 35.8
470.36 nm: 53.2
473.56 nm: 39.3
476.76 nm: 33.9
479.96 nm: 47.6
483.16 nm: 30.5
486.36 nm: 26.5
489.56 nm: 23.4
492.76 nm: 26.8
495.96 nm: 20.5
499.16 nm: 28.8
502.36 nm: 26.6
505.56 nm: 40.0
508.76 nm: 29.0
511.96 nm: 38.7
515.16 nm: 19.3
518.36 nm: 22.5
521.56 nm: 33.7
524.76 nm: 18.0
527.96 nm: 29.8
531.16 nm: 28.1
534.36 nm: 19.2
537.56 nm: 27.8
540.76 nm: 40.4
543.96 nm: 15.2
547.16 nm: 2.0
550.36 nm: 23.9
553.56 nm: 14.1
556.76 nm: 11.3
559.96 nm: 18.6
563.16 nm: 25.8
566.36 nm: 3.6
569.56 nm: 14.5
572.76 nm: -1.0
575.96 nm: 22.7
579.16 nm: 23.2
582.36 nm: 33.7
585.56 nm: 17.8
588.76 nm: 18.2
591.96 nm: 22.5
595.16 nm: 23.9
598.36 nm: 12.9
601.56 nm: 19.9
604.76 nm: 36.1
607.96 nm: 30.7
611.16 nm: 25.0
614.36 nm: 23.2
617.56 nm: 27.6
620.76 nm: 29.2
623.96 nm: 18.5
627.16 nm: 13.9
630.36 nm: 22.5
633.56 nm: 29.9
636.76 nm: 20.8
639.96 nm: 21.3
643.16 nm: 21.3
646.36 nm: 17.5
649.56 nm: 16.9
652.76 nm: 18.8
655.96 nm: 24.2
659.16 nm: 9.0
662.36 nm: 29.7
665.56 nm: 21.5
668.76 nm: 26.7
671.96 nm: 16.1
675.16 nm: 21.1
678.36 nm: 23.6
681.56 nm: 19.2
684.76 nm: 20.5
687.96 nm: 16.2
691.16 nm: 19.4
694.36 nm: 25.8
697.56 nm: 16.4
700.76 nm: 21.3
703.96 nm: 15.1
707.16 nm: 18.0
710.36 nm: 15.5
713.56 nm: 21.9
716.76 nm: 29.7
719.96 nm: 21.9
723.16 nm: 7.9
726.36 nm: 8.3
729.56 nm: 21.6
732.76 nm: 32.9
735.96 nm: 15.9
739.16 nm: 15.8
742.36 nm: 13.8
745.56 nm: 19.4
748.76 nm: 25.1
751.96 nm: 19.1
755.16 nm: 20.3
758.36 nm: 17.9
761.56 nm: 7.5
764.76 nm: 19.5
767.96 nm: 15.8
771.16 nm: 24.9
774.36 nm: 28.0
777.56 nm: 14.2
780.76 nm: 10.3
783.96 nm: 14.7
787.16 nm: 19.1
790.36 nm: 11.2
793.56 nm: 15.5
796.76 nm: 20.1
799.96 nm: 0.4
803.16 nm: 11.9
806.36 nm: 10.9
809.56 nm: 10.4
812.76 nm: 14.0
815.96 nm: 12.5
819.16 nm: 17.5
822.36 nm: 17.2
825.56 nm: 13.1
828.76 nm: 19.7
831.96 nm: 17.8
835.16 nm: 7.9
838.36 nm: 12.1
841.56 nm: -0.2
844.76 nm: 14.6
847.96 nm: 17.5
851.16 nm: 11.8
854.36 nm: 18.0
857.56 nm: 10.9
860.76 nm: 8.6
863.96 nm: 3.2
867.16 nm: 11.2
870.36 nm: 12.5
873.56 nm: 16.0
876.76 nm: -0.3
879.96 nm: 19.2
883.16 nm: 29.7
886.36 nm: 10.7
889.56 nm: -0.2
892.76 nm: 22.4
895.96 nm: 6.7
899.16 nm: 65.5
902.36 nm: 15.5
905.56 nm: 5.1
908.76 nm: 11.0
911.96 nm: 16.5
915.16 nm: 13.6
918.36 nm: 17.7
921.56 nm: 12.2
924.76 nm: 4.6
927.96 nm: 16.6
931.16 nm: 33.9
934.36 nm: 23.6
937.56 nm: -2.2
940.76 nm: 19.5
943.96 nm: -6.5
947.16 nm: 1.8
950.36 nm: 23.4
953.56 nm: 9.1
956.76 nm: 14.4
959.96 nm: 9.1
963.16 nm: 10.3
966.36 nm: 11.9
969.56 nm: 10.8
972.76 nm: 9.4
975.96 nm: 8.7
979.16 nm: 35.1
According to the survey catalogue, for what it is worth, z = 1.412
